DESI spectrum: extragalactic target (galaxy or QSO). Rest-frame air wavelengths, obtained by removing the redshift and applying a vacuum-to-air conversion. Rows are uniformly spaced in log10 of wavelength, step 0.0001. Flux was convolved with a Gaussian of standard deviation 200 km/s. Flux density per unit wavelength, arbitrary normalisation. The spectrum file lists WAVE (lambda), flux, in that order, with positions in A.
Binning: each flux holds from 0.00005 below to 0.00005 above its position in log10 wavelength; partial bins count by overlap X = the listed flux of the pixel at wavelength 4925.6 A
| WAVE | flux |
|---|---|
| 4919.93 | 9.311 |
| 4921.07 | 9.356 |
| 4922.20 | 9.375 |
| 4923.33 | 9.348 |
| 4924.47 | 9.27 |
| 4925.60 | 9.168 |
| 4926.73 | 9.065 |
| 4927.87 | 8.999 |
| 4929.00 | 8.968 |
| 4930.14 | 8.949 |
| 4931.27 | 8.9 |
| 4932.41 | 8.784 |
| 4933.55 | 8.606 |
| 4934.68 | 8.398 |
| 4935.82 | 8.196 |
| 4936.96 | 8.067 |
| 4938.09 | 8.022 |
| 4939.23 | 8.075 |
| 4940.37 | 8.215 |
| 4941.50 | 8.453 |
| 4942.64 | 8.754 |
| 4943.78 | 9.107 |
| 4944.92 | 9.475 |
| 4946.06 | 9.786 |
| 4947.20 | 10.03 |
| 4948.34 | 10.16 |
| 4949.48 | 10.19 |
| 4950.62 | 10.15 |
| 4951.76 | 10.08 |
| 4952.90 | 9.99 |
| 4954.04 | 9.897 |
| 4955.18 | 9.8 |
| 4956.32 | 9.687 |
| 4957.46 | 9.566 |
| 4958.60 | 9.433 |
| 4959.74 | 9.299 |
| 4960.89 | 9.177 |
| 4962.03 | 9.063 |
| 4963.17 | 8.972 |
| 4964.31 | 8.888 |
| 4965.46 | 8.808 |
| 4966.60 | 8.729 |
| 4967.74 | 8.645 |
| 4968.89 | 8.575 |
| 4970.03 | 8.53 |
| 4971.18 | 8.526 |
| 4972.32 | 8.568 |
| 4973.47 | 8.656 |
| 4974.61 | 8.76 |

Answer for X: 9.168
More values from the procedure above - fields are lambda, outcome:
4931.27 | 8.9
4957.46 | 9.566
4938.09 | 8.022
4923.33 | 9.348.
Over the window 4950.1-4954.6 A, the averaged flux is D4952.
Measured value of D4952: 10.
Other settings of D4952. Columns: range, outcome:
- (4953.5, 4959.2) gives 9.68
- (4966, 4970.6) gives 8.63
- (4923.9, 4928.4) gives 9.13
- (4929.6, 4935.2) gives 8.73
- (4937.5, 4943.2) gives 8.31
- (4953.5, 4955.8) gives 9.85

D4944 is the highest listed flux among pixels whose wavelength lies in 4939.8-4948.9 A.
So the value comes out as 10.16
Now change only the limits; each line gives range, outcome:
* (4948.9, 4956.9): 10.19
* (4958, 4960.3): 9.433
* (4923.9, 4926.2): 9.27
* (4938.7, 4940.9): 8.215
